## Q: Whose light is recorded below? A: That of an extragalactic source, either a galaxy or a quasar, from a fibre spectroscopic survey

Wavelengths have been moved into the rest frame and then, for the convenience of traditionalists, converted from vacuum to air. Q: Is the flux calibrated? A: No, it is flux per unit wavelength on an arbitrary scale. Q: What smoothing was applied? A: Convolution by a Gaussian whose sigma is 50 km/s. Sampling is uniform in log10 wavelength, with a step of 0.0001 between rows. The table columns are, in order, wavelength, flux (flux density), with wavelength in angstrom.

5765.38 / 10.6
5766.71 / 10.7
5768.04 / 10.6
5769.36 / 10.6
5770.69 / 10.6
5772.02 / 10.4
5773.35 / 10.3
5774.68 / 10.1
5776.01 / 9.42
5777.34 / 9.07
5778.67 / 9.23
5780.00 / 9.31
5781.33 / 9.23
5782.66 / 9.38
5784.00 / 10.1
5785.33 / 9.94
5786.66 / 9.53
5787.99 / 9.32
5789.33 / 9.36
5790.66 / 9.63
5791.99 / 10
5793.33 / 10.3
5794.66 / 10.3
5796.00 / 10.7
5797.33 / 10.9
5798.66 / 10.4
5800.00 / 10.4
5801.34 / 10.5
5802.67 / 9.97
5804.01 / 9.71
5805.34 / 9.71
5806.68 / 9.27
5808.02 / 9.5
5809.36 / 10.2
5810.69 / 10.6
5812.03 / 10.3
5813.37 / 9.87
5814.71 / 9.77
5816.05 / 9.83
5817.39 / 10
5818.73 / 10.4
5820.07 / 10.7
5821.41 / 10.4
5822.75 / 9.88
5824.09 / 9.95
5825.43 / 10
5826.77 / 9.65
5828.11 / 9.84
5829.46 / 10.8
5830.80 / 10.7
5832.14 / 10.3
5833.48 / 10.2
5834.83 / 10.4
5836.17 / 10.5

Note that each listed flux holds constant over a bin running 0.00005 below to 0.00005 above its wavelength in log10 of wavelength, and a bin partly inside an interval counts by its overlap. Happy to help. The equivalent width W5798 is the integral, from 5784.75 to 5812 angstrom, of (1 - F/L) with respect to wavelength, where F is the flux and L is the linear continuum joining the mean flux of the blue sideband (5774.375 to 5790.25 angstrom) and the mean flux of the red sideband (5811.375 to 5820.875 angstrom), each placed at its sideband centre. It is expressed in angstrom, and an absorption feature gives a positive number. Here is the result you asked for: -0.6 angstrom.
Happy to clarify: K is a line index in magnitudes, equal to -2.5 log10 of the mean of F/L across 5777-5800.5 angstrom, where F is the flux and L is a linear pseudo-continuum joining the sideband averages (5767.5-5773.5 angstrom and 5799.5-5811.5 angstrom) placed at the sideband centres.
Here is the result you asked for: 0.04 mag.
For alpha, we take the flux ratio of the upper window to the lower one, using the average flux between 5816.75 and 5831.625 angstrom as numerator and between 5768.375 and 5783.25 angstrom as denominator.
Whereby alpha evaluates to 1.04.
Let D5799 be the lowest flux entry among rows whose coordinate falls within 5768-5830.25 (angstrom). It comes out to 9.07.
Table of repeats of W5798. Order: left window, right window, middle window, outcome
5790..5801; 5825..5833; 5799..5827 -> 0.6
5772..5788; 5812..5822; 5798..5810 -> 0.0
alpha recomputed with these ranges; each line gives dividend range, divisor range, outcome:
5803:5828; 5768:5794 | 1.02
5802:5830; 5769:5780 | 1.01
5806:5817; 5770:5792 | 1.02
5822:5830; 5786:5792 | 1.05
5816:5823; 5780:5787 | 1.07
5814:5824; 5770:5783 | 1.04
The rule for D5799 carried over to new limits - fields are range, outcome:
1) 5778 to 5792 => 9.23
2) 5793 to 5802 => 10.3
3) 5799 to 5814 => 9.27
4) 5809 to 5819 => 9.77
